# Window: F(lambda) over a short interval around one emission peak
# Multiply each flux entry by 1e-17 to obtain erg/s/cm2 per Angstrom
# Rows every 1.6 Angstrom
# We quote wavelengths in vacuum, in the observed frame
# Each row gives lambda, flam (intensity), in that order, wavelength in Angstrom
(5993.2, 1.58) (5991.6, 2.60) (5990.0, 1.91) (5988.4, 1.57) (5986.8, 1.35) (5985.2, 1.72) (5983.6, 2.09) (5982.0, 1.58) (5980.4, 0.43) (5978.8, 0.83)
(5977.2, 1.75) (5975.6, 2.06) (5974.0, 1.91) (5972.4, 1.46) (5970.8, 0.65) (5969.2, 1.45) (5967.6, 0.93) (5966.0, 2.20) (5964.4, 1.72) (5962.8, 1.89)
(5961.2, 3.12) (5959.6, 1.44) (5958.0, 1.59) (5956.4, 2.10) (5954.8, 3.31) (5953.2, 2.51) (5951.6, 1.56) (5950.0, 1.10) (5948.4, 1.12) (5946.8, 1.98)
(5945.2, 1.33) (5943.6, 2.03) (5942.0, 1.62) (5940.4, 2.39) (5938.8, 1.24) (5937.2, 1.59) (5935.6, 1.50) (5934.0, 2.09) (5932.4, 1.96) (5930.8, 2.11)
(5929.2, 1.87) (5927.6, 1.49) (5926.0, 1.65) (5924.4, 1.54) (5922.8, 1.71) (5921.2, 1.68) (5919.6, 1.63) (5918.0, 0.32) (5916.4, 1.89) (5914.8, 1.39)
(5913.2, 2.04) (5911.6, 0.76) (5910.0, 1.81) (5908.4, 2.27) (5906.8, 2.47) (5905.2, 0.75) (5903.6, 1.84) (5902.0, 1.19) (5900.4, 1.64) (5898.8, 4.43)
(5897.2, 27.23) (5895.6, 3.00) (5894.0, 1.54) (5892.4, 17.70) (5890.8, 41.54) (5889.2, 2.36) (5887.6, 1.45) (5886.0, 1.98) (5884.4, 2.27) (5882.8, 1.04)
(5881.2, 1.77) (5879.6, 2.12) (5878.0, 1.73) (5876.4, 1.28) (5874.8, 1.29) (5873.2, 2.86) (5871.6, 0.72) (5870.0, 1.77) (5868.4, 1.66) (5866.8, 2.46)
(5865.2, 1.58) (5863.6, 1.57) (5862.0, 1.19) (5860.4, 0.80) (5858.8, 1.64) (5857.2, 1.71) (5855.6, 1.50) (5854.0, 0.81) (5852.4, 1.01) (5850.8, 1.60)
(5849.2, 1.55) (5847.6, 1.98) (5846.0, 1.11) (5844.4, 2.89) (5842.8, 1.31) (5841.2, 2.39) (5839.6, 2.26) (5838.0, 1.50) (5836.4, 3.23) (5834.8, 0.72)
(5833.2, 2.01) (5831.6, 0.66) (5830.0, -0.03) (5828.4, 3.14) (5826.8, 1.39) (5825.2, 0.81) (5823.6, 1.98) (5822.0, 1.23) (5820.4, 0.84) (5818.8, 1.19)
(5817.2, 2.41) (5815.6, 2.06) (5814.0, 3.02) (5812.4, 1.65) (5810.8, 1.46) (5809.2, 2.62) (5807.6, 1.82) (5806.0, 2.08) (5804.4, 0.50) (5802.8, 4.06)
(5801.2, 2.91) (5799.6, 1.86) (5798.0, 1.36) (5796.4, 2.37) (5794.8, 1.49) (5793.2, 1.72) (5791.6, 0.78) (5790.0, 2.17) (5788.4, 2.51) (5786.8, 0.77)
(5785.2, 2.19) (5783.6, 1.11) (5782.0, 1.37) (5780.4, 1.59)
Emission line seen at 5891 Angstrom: [O III]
